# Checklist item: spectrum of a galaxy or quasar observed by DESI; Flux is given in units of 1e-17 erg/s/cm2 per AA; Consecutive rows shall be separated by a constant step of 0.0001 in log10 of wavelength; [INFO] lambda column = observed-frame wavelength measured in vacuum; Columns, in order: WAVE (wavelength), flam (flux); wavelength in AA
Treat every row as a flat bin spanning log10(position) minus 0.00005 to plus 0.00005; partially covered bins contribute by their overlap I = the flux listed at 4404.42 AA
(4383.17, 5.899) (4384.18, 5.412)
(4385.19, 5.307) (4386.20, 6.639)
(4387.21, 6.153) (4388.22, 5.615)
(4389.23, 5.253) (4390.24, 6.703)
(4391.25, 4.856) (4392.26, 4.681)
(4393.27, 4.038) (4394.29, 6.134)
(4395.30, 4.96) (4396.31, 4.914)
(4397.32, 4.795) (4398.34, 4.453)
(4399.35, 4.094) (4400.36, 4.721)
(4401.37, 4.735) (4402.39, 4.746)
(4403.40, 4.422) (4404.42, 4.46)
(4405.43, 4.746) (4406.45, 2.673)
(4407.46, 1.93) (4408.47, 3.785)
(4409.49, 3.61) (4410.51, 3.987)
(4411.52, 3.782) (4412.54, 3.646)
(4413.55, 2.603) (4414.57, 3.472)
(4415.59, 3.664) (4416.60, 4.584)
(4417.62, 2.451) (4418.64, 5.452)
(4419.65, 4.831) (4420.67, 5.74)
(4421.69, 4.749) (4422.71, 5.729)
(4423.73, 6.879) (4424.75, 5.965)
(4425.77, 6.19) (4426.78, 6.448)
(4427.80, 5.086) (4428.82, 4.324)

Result 4.46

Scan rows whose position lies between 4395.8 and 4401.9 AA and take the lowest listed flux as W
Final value 4.094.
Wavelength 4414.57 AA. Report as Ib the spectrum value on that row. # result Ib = 3.472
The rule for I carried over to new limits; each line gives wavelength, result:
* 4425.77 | 6.19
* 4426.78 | 6.448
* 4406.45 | 2.673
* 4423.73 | 6.879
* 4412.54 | 3.646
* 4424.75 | 5.965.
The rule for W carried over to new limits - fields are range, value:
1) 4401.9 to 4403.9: 4.422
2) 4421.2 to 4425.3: 4.749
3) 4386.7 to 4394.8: 4.038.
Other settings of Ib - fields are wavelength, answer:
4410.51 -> 3.987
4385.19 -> 5.307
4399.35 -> 4.094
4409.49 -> 3.61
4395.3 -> 4.96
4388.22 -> 5.615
